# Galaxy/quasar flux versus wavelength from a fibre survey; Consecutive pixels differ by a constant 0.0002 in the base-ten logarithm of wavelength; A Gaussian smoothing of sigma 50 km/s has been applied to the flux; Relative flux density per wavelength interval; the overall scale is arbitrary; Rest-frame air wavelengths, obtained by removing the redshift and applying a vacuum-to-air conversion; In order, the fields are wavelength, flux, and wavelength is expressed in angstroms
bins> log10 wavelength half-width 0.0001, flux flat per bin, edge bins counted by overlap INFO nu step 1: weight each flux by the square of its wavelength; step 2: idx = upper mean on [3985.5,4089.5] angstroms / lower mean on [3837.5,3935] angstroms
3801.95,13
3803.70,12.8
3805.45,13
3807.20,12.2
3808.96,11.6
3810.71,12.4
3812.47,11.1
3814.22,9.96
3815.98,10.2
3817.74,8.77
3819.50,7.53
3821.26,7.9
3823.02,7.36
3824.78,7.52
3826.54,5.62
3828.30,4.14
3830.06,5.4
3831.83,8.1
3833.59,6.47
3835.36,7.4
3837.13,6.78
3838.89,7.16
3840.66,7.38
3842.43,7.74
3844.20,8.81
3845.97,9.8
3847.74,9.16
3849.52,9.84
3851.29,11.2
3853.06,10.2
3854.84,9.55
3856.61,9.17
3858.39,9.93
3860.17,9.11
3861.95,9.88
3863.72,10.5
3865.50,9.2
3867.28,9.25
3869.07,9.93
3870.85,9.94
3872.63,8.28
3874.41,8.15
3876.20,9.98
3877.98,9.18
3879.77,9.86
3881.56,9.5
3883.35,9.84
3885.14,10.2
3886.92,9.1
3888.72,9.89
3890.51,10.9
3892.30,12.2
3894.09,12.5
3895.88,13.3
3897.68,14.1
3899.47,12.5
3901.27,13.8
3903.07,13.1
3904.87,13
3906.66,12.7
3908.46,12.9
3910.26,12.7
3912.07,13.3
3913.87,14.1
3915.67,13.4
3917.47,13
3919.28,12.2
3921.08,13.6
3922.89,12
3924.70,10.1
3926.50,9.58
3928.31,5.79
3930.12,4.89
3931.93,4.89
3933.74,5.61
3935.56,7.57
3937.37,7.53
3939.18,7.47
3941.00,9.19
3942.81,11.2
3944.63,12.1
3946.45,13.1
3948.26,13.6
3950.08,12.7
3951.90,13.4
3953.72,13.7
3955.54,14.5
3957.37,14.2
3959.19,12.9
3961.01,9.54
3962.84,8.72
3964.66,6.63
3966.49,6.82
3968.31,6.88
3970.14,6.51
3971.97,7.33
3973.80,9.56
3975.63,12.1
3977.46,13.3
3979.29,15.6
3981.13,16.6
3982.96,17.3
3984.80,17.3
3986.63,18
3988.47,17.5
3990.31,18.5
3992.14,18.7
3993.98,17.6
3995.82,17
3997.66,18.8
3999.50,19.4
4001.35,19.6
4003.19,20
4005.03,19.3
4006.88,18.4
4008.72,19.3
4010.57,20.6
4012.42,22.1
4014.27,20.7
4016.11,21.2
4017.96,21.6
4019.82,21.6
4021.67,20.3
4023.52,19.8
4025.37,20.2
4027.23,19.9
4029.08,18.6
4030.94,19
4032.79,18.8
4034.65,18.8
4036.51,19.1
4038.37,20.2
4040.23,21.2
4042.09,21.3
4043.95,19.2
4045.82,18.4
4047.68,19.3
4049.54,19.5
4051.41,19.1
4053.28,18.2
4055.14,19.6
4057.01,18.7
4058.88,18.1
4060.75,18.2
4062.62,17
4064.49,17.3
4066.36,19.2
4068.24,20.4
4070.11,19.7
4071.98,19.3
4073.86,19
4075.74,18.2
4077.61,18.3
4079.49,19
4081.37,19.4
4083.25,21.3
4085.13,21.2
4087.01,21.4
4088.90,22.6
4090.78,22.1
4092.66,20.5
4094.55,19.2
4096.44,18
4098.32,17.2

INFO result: 2.03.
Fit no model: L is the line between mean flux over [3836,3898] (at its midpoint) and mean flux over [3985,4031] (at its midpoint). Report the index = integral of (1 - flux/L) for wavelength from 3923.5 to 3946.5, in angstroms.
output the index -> 9.87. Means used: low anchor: 9.71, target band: 8.26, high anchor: 19.5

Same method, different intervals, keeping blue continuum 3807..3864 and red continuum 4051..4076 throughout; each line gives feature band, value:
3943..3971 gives 5.9 angstroms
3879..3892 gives 1.1 angstroms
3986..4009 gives -4.0 angstroms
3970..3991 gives 1.1 angstroms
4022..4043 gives -2.9 angstroms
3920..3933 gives 4.1 angstroms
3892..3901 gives -1.3 angstroms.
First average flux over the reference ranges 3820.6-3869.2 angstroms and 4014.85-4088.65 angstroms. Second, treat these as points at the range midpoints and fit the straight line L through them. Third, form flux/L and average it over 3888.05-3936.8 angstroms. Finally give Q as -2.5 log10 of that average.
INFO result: 0.06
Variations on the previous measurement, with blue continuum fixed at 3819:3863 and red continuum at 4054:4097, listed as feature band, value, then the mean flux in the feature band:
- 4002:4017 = -0.23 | 20.2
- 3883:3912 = -0.12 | 12.1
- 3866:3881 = 0.04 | 9.32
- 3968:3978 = 0.49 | 9.27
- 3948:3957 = -0.01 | 13.6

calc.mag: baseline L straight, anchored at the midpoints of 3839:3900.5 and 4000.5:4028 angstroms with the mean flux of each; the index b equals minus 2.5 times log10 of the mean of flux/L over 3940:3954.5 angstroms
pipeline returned 0.25 mag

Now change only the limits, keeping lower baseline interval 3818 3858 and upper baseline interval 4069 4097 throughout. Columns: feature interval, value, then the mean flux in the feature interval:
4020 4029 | -0.17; 20.1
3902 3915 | -0.15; 13.1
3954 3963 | 0.12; 12.4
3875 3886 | 0.04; 9.71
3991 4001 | -0.17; 18.4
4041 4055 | -0.06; 19.3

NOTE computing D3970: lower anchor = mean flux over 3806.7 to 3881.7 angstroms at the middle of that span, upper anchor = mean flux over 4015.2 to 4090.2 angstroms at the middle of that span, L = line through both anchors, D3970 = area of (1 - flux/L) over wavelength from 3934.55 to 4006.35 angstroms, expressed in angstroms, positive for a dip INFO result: 9.87 angstroms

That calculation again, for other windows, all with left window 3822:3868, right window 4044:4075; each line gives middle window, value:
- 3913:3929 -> 0.5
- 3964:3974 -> 5.0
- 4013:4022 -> -2.4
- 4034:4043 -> -1.2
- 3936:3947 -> 2.7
